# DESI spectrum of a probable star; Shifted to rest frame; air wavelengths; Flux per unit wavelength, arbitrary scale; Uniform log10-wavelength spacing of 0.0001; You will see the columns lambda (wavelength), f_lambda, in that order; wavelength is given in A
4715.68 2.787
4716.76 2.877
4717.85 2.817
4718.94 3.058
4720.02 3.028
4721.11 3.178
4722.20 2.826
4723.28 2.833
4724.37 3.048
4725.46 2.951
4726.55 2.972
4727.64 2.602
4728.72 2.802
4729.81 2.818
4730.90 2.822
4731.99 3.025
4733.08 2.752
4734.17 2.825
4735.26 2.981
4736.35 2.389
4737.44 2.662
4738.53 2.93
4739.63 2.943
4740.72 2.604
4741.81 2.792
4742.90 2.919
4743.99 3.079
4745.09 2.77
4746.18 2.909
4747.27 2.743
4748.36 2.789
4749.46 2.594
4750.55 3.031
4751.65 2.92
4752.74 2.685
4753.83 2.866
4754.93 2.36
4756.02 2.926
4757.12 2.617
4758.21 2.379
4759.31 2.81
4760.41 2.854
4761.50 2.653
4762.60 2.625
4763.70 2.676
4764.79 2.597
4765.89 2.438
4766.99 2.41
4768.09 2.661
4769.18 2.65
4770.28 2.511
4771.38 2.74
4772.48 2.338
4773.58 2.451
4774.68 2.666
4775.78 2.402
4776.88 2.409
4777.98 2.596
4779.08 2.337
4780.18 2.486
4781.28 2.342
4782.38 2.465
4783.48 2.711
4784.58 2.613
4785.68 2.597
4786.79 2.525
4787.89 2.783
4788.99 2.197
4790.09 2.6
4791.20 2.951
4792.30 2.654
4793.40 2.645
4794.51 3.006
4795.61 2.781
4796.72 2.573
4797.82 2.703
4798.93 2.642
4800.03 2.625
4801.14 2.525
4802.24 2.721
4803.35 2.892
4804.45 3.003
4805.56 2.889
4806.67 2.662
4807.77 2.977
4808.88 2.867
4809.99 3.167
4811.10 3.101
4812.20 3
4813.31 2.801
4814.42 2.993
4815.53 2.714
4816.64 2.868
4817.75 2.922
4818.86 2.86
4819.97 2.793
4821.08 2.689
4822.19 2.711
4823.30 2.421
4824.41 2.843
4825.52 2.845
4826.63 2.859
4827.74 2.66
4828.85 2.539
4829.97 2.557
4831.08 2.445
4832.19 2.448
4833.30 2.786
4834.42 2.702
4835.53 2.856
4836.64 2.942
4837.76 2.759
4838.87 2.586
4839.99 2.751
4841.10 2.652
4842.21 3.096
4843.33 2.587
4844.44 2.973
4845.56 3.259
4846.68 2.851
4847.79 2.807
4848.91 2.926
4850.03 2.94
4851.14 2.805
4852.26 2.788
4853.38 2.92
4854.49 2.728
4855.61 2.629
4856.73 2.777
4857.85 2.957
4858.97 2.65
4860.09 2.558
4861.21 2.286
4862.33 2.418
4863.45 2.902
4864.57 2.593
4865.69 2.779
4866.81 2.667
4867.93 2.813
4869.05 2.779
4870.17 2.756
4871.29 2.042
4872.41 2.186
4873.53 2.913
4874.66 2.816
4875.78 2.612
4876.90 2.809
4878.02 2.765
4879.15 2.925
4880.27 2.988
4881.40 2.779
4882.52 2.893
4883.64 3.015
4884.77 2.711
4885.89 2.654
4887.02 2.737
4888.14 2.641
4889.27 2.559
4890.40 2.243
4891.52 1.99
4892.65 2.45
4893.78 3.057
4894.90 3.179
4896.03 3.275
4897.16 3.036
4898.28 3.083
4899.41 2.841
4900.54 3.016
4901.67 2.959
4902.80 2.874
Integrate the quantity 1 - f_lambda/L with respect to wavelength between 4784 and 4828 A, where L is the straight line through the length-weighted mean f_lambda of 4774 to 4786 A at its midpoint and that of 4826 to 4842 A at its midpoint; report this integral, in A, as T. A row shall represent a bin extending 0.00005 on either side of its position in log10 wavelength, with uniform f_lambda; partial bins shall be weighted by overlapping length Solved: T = -2.9 A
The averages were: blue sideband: 2.51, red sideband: 2.69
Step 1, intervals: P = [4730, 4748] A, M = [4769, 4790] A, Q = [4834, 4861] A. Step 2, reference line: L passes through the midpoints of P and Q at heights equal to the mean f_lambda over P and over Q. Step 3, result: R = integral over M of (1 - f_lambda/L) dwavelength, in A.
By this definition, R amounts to 2.2 A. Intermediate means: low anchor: 2.82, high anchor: 2.81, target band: 2.52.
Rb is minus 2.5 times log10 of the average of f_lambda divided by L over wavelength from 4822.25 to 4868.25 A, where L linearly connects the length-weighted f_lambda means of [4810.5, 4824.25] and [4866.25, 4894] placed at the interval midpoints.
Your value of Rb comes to 0.006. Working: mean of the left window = 2.82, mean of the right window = 2.67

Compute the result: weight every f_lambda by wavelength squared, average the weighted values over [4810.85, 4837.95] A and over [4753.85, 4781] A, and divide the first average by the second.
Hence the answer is 1.10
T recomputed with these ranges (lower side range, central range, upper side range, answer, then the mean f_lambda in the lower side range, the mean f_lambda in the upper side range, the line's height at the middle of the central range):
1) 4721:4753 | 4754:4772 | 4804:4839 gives 1.3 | 2.84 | 2.79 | 2.82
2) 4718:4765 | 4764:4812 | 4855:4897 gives 2.0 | 2.81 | 2.7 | 2.77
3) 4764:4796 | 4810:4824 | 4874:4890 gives -1.0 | 2.57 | 2.77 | 2.64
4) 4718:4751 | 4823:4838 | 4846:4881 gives 0.3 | 2.85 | 2.72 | 2.76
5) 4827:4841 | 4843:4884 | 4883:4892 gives -2.1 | 2.67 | 2.58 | 2.62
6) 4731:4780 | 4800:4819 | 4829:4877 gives -1.2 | 2.69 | 2.72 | 2.71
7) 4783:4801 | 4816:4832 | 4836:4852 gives 0.4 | 2.66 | 2.85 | 2.78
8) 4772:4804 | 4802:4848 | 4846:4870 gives -2.3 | 2.6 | 2.74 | 2.67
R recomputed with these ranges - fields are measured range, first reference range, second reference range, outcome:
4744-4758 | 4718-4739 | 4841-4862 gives 0.4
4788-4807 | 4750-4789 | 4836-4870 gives -0.4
